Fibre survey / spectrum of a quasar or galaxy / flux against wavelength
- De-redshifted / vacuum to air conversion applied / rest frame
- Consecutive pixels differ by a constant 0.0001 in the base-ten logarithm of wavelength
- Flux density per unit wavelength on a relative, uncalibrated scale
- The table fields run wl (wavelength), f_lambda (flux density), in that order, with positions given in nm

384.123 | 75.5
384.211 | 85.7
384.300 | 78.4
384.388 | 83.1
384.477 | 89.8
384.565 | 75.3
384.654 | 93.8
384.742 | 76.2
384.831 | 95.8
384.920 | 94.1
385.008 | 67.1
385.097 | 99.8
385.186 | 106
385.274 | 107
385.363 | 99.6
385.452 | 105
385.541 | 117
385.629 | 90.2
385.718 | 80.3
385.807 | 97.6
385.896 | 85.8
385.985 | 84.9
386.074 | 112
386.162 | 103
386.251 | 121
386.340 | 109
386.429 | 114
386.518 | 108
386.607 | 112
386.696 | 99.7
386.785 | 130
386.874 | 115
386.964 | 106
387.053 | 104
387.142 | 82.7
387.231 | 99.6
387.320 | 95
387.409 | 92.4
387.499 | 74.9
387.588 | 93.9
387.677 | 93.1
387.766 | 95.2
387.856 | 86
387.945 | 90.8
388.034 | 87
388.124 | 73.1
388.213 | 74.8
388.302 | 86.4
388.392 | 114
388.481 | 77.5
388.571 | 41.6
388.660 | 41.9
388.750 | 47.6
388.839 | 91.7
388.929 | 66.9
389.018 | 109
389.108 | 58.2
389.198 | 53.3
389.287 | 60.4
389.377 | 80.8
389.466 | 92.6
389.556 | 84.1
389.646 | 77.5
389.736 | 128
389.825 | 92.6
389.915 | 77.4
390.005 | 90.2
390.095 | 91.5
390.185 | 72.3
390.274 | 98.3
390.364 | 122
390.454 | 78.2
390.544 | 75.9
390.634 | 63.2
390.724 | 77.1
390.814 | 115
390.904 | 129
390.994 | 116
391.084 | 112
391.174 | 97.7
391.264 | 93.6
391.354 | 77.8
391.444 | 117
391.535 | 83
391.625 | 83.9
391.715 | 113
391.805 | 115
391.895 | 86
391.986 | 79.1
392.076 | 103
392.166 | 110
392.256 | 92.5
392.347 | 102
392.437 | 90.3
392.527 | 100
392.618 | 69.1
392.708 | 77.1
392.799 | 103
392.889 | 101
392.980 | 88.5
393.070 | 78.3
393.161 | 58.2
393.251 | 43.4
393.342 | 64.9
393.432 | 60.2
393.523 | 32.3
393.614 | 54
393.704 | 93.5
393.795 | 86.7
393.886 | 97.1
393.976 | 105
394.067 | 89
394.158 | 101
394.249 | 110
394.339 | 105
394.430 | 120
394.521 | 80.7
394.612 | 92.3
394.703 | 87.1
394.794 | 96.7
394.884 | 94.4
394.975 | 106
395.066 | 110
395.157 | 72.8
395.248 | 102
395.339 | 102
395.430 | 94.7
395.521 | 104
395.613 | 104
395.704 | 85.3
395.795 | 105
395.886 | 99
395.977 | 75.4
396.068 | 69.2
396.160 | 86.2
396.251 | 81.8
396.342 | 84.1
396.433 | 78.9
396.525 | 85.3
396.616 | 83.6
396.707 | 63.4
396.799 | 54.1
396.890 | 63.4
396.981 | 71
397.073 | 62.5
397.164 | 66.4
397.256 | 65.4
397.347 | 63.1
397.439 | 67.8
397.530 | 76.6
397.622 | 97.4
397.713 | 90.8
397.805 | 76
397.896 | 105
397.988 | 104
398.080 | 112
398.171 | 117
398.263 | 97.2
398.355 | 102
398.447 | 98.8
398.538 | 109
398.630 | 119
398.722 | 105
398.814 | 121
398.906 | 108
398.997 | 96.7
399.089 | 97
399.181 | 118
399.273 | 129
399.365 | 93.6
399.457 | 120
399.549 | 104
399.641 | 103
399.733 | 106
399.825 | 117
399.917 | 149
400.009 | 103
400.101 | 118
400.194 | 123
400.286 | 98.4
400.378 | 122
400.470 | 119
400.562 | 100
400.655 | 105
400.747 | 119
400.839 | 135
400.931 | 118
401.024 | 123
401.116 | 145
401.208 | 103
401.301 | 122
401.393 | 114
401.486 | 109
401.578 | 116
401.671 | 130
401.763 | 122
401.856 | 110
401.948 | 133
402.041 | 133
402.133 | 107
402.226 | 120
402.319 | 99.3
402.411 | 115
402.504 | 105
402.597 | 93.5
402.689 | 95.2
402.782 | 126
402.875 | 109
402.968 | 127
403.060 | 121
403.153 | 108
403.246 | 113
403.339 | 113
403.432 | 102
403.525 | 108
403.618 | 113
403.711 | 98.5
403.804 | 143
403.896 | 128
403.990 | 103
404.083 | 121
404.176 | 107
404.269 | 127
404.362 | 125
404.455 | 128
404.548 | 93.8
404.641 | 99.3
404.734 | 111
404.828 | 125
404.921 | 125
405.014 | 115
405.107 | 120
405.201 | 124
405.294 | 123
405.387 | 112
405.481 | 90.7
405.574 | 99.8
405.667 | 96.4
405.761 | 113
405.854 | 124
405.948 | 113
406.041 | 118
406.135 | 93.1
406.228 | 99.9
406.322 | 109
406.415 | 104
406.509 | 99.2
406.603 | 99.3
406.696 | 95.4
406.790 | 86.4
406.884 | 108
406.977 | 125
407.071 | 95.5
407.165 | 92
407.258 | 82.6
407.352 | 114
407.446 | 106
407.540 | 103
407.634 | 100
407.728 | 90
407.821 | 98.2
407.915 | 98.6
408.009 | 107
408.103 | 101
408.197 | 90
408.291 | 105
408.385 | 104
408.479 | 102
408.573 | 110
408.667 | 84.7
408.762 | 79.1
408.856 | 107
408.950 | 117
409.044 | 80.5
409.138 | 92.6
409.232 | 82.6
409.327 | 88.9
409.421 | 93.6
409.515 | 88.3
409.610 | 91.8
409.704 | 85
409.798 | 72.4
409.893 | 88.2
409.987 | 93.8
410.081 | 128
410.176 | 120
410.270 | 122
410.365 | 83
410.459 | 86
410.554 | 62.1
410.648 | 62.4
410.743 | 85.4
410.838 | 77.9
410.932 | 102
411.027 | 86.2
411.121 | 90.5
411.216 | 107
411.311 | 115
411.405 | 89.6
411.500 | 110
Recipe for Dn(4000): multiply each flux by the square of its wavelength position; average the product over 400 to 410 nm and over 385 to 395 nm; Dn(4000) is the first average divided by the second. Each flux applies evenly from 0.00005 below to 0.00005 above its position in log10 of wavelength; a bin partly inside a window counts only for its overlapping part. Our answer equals 1.3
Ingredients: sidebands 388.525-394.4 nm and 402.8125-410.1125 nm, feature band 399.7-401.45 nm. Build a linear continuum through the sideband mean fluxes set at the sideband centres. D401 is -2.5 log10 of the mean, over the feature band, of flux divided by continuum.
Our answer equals -0.204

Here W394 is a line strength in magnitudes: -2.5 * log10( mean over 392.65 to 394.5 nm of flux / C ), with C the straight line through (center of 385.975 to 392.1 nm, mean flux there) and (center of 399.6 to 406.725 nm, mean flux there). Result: 0.19 mag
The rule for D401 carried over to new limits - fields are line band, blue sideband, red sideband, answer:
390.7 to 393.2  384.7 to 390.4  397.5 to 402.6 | 0.030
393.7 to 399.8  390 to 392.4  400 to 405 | 0.131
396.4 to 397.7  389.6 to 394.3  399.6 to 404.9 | 0.388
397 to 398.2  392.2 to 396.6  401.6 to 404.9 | 0.163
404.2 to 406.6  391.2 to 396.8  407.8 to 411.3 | -0.199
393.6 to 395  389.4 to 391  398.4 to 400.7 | 0.057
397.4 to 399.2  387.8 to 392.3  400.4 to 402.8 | 0.075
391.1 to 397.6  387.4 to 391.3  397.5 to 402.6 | 0.131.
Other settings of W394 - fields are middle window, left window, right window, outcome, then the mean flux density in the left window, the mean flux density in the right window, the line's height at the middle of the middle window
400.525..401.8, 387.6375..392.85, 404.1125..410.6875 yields -0.221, 88.2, 102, 96.8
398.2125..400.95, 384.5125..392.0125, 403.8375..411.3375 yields -0.147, 91.9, 102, 97.6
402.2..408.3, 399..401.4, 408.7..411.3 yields -0.053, 115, 91.9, 103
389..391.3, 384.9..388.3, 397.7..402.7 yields 0.129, 97.4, 112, 101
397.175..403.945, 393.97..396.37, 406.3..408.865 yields -0.135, 94.8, 99.7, 96.9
